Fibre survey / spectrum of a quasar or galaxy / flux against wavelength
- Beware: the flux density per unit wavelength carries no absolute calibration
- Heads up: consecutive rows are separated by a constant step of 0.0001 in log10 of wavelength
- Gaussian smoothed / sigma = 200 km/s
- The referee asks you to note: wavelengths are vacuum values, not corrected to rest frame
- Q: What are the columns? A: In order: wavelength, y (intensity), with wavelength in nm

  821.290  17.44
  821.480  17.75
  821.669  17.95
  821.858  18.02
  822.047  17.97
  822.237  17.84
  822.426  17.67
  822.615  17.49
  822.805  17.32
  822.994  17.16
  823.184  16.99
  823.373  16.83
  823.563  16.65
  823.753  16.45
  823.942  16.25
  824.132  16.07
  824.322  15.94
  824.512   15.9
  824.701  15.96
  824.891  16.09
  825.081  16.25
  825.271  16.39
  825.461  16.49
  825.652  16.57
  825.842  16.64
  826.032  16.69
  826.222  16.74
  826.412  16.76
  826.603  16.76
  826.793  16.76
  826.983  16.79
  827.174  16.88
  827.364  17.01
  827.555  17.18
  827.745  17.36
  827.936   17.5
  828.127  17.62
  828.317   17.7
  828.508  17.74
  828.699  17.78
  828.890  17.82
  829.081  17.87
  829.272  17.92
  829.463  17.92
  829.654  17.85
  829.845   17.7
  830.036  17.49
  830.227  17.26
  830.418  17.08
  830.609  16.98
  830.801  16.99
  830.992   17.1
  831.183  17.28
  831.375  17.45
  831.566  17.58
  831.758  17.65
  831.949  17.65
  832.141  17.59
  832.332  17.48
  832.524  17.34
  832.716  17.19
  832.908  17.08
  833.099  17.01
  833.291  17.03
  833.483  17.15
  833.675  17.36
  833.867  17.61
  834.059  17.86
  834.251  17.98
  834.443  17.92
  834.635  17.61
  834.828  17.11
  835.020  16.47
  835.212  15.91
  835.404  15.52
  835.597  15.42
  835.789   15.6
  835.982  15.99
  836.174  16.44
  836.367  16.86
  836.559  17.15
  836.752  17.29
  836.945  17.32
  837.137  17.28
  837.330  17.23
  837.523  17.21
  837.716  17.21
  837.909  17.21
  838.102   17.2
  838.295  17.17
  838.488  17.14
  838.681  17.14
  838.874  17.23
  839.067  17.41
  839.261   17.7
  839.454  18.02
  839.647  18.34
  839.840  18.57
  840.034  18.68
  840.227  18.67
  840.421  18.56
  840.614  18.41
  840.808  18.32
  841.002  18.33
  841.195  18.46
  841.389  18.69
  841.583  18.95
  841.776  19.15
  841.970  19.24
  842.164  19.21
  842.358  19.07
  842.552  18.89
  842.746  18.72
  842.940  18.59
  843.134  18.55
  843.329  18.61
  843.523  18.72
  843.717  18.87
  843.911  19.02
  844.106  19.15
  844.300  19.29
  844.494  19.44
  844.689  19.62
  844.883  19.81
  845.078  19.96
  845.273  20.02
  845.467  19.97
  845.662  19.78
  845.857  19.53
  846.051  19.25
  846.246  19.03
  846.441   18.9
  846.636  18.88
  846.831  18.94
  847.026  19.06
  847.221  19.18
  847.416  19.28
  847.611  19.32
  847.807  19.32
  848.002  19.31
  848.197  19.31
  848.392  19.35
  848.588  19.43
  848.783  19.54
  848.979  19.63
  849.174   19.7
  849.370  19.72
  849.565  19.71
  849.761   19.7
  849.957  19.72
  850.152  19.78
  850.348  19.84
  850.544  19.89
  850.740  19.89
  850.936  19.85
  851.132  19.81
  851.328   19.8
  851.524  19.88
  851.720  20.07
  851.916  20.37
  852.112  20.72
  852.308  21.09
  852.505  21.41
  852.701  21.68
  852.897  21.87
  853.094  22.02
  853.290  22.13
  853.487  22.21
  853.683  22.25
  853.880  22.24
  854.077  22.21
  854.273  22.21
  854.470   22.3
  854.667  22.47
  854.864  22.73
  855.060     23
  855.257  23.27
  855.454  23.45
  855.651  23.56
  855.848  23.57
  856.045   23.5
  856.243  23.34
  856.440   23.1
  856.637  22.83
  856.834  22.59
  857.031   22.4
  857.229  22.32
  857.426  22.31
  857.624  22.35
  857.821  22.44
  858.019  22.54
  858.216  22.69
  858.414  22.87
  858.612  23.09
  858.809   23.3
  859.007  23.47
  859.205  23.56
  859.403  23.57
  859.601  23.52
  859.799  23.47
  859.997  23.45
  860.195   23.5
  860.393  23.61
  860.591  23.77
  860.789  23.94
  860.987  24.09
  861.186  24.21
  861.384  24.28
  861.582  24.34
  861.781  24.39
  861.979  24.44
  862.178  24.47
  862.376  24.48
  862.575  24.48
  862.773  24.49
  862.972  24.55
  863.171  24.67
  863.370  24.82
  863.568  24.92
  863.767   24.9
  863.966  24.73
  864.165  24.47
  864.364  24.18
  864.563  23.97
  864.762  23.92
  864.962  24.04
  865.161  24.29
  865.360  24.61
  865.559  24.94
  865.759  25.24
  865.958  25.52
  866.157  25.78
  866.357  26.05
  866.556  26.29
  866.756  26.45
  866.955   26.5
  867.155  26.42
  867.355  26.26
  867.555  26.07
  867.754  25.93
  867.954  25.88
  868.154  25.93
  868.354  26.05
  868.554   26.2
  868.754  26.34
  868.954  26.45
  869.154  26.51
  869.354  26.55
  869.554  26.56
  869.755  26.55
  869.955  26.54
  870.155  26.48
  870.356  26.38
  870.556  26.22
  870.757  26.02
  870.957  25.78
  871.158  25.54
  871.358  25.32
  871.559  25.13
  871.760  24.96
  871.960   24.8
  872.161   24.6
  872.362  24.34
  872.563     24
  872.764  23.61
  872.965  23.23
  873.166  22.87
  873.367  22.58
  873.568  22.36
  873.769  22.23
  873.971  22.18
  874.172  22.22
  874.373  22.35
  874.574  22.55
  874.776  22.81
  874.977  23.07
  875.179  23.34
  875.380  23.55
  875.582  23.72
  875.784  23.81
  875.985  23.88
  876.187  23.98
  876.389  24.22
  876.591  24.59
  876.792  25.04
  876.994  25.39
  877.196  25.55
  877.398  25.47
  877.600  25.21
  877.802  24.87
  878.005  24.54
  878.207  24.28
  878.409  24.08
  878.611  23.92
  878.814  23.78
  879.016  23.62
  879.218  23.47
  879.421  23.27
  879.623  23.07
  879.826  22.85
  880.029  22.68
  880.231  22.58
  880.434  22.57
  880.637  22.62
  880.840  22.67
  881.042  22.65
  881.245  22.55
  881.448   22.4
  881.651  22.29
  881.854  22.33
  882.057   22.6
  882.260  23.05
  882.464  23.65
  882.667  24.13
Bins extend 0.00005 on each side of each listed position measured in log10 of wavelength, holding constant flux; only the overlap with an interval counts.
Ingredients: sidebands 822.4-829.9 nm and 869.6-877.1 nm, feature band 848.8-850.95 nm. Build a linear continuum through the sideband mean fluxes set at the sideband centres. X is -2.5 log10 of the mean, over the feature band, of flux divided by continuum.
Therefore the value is 0.05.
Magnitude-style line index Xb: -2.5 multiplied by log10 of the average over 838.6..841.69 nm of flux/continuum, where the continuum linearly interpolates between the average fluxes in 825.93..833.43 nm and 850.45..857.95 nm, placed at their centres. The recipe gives 0.06 mag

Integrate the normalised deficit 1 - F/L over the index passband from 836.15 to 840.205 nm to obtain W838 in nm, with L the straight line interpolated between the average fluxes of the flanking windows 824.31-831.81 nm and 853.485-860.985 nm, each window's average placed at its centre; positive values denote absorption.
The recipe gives 0.357 nm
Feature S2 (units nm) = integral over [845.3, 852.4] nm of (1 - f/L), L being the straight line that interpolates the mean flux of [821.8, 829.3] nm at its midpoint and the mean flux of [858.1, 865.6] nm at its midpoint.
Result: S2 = 0.62 nm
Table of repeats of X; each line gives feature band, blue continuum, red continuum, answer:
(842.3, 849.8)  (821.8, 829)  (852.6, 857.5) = 0.09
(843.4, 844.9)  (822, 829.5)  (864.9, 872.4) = 0.08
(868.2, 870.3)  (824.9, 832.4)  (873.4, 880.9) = -0.17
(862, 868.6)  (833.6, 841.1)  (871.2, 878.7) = -0.13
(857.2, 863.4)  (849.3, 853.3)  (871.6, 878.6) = -0.09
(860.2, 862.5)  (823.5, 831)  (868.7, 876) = -0.07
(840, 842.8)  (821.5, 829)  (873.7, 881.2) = 0.02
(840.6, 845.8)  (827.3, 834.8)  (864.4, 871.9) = 0.06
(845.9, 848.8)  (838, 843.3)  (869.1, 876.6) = 0.02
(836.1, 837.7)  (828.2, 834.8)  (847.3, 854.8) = 0.07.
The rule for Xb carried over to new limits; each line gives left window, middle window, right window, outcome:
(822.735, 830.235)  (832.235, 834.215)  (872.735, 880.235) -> 0.03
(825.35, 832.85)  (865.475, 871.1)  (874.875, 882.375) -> -0.17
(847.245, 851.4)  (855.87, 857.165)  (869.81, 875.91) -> -0.10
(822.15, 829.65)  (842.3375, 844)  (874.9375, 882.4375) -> 0.02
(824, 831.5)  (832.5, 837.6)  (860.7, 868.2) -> 0.10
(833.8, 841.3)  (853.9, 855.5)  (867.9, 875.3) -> -0.08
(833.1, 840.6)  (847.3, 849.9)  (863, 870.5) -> 0.06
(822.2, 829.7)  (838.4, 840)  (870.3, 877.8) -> 0.07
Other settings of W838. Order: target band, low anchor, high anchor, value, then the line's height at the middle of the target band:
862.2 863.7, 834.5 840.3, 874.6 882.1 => -0.25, 21.2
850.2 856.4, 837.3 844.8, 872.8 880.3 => -0.46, 20.2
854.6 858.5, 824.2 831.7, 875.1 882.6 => -0.40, 20.8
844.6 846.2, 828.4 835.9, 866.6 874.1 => 0.03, 20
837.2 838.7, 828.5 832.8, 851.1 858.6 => 0.14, 18.9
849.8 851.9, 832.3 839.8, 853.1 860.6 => 0.14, 21.2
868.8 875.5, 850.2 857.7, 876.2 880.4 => -0.28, 23.5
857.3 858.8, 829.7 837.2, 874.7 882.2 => -0.14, 20.7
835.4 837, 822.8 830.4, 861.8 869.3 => 0.22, 19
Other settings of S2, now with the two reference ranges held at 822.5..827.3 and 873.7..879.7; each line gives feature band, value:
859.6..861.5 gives -0.20 nm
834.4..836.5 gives 0.19 nm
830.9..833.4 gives 0.04 nm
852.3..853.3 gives -0.06 nm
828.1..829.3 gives -0.05 nm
